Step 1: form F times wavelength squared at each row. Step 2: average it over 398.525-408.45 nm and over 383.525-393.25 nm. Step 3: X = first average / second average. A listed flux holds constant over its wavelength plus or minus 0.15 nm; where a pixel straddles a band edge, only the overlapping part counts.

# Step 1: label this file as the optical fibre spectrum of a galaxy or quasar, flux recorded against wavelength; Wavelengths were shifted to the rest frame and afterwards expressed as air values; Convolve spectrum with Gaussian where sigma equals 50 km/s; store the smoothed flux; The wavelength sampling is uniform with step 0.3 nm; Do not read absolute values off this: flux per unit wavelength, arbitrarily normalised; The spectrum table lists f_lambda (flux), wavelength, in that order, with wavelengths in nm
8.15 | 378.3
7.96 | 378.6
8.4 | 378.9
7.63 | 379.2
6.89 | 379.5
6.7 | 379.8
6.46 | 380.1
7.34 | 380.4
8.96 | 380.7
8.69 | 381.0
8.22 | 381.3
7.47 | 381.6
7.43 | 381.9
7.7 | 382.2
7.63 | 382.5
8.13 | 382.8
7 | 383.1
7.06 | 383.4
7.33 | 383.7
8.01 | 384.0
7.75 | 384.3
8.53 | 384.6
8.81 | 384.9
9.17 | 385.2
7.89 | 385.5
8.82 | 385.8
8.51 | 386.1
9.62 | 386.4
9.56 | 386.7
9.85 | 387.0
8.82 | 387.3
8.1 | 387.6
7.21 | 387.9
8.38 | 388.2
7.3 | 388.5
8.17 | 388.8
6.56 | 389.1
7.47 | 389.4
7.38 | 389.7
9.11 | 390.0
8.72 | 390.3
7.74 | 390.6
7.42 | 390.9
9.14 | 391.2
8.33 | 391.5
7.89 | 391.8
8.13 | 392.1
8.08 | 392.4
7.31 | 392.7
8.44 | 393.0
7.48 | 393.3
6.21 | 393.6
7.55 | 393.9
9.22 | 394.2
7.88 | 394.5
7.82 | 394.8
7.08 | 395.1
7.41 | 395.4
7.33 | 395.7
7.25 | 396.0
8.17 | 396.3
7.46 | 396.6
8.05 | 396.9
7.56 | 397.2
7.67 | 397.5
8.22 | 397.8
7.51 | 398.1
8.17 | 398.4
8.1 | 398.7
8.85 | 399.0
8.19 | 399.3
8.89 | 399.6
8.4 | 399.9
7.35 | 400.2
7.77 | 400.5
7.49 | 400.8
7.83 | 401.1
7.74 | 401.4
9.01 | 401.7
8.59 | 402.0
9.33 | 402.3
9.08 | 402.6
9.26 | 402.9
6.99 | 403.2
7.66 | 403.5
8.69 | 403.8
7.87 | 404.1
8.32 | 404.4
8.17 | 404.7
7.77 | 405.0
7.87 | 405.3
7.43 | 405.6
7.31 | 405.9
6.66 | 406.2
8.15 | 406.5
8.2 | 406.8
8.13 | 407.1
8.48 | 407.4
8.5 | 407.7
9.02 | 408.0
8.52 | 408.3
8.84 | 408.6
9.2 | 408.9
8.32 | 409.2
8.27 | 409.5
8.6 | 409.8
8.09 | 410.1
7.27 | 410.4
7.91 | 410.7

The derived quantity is 1.07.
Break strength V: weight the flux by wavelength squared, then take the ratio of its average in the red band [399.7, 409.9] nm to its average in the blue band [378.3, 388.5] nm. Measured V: 1.14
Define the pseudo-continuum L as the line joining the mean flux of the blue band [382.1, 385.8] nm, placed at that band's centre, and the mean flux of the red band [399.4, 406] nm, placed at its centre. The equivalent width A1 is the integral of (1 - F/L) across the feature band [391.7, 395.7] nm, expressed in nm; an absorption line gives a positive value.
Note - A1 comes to 0.17 nm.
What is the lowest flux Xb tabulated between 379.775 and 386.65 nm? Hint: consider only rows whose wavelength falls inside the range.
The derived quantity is 6.46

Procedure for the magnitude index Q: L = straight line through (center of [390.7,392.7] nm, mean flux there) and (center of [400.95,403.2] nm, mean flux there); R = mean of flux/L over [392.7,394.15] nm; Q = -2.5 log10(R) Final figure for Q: 0.09 mag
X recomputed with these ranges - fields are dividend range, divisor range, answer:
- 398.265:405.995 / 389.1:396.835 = 1.09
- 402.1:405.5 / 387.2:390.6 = 1.13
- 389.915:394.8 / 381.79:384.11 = 1.12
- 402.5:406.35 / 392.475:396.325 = 1.09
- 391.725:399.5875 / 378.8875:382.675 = 1.11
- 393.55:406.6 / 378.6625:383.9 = 1.15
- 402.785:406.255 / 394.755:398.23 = 1.07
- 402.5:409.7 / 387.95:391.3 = 1.13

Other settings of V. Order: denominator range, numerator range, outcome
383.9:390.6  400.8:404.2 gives 1.08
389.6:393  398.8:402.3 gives 1.06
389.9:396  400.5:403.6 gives 1.10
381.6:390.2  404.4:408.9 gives 1.11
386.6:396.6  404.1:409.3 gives 1.11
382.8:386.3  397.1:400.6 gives 1.07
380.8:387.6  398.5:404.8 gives 1.09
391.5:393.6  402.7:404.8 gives 1.11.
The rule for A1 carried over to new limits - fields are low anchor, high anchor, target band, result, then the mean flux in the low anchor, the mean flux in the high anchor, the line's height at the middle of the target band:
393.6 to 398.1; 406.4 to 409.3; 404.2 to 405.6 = 0.06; 7.7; 8.55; 8.34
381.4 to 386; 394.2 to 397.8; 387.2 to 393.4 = -0.12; 7.93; 7.7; 7.8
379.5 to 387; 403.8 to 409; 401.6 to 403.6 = -0.11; 8.05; 8.15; 8.13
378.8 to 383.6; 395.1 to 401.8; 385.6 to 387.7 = -0.37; 7.6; 7.9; 7.69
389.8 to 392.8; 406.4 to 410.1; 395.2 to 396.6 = 0.13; 8.19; 8.51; 8.27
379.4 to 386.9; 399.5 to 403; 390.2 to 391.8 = -0.01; 8.01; 8.38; 8.17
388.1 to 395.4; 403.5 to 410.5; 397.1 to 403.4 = -0.13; 7.85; 8.16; 8.02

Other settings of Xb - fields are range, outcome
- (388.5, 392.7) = 6.56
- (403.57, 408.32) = 6.66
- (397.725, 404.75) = 6.99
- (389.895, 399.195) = 6.21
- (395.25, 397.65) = 7.25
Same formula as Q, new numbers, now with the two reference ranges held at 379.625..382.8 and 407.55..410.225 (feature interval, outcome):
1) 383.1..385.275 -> -0.028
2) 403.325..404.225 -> 0.050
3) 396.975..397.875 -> 0.056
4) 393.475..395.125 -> 0.058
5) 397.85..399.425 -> 0.012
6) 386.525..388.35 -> -0.103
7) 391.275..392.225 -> -0.023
